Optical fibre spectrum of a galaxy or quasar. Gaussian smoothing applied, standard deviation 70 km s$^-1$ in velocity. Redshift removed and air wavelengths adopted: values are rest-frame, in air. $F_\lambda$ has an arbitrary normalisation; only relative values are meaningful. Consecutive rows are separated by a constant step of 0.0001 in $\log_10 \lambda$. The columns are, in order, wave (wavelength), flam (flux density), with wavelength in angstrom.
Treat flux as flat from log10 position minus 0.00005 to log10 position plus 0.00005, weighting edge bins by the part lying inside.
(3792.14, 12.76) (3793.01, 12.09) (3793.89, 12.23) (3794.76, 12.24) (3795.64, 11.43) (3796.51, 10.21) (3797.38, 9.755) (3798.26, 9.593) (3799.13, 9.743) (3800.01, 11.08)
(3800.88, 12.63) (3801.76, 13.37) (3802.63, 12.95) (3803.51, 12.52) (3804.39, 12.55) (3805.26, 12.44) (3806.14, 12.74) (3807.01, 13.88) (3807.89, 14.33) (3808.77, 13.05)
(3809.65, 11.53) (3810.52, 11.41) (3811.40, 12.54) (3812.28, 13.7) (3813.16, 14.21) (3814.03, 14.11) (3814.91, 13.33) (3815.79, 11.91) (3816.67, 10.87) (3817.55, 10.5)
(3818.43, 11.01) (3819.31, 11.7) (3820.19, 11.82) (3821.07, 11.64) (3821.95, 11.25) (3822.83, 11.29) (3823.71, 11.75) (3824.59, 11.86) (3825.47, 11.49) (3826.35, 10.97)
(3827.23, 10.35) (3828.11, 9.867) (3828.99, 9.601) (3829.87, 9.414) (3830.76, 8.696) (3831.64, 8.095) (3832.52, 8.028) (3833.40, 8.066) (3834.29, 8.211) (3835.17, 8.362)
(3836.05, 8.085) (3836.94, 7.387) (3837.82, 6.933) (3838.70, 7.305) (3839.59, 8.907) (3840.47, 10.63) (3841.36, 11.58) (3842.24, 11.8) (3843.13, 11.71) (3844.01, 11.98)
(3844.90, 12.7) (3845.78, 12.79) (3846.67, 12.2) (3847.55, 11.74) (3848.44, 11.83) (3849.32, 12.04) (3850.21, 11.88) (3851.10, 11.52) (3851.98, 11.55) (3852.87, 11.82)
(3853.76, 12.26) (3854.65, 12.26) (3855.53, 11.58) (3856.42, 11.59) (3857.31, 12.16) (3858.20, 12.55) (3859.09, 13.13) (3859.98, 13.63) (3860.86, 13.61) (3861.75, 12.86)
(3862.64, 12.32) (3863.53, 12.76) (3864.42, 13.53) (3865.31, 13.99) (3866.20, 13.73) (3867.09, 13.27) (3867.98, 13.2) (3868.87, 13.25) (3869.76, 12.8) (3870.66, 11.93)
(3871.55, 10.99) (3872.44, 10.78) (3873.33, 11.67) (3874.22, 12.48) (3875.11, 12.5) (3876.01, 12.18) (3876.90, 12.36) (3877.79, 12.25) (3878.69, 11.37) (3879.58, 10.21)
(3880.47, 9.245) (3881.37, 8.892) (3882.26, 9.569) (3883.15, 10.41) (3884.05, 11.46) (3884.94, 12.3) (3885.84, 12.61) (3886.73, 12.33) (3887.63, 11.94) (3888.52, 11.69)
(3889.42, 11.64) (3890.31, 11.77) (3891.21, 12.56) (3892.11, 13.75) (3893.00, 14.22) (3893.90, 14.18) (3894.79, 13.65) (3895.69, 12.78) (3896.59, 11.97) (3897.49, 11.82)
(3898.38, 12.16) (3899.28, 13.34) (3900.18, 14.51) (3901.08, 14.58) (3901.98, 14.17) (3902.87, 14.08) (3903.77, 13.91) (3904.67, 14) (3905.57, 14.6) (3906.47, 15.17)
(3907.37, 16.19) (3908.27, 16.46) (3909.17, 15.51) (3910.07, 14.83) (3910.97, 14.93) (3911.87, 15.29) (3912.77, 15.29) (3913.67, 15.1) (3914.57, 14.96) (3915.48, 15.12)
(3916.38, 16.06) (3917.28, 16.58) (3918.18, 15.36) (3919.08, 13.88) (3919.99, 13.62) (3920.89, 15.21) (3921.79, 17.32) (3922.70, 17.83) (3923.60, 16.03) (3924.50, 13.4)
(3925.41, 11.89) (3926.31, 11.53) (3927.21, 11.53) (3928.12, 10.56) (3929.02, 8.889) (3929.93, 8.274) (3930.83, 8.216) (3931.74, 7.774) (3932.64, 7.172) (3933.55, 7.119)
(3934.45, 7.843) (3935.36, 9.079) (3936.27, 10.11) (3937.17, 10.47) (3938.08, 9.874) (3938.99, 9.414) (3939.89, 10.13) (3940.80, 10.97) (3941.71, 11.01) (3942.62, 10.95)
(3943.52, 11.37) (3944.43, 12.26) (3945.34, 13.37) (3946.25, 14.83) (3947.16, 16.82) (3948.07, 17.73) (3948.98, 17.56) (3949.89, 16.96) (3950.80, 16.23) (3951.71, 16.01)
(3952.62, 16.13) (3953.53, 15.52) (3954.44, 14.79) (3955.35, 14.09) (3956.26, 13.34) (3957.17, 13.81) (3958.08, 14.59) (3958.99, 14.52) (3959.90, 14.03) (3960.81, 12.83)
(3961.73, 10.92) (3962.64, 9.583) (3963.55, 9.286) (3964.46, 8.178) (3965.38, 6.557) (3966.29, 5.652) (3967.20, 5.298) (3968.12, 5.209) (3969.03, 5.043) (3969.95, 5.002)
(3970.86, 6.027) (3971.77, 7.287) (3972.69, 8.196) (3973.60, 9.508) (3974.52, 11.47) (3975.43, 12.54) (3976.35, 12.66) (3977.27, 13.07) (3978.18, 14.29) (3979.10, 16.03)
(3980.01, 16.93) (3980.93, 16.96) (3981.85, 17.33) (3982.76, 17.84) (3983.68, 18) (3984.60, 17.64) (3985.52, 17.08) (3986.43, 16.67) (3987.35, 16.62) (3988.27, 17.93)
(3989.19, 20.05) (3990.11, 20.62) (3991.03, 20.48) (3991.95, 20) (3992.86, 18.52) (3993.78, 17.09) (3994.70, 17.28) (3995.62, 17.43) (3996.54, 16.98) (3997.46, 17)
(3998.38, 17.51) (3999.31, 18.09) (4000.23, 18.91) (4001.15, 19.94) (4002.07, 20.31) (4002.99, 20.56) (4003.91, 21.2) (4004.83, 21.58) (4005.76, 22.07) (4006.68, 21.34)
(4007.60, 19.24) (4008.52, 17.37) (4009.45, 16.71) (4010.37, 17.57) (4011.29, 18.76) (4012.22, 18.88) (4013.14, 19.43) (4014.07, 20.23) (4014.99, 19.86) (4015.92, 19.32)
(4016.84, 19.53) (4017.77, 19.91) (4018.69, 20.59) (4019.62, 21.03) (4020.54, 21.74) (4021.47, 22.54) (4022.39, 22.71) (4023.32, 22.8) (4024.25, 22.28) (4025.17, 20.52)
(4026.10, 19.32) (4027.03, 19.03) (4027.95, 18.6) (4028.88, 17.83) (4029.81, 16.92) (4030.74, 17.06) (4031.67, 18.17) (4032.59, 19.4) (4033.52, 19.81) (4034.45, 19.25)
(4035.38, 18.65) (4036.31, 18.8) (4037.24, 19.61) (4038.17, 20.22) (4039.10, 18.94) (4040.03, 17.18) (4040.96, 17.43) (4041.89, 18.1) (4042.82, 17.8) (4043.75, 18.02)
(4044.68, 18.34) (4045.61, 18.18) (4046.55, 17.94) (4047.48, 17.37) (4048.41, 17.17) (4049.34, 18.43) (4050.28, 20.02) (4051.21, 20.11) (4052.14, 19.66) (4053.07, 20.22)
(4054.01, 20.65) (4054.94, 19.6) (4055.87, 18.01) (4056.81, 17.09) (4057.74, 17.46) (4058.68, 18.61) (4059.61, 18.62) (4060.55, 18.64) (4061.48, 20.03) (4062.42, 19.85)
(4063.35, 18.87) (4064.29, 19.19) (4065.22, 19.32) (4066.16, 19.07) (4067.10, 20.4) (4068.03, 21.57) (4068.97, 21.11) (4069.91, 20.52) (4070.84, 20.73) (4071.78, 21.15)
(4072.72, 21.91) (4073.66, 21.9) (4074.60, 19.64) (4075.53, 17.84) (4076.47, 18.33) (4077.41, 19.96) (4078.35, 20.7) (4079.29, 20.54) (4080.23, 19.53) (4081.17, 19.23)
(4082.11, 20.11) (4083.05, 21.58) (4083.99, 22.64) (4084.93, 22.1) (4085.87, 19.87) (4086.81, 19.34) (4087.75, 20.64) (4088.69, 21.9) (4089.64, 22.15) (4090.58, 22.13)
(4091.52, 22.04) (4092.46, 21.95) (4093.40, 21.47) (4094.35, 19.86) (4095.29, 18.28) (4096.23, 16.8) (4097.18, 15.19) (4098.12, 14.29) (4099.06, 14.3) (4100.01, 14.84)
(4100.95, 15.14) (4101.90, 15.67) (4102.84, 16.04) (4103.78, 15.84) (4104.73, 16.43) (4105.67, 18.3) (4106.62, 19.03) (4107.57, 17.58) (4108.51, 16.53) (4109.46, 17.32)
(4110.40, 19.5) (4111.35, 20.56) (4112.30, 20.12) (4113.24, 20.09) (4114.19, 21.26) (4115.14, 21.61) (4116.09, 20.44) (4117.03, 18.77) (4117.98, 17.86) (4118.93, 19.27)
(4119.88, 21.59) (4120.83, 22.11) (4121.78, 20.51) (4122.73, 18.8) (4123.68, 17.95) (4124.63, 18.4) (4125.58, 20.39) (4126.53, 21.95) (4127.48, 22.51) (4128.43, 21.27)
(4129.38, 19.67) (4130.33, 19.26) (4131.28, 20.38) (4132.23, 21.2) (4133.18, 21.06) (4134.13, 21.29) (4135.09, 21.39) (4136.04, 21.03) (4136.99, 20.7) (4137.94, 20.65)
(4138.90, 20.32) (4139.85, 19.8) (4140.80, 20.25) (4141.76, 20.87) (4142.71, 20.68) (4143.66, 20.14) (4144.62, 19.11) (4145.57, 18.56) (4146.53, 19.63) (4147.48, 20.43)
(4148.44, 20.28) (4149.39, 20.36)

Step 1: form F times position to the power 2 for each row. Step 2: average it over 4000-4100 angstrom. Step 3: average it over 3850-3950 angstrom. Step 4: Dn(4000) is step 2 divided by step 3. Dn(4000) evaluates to 1.7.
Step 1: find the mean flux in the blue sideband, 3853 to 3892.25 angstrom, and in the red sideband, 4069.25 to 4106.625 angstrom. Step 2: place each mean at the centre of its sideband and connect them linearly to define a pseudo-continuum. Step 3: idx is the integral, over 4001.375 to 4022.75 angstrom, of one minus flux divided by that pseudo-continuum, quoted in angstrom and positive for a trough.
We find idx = -4.3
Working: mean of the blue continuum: 12.1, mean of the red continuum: 19.3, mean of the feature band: 20.1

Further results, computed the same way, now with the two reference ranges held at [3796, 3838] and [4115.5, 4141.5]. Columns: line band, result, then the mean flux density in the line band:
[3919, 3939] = 4.5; 11.2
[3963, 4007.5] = 3.1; 15.1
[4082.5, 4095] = -1.4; 21.3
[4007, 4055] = -4.9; 19.2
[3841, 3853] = 0.0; 11.9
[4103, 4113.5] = 0.8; 18.2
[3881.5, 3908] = 0.8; 13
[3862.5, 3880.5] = 0.6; 12.3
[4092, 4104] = 1.5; 16.9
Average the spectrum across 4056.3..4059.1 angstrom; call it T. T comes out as 17.7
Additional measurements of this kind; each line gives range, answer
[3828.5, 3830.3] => 9.54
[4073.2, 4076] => 19.8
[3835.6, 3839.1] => 7.44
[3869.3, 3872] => 11.9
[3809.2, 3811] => 11.5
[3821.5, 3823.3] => 11.3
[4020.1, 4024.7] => 22.4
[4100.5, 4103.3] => 15.6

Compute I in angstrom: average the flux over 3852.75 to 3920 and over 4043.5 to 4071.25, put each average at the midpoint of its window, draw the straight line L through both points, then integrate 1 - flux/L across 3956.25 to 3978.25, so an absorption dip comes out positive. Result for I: 8.5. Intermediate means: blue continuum 13.1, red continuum 19.2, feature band 9.81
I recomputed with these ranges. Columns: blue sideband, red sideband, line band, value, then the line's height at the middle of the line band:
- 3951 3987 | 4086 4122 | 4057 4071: -2.1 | 16.9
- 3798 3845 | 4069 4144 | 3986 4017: -4.6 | 16.5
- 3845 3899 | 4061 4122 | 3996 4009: -2.3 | 16.5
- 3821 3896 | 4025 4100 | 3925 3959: 5.9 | 14.7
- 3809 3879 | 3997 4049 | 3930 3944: 5.5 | 15.5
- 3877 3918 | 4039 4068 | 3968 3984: 4.1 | 16.1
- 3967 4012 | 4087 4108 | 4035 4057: -1.9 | 17.2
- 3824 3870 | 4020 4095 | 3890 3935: 1.6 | 13.9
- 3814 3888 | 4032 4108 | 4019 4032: -1.9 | 17.5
